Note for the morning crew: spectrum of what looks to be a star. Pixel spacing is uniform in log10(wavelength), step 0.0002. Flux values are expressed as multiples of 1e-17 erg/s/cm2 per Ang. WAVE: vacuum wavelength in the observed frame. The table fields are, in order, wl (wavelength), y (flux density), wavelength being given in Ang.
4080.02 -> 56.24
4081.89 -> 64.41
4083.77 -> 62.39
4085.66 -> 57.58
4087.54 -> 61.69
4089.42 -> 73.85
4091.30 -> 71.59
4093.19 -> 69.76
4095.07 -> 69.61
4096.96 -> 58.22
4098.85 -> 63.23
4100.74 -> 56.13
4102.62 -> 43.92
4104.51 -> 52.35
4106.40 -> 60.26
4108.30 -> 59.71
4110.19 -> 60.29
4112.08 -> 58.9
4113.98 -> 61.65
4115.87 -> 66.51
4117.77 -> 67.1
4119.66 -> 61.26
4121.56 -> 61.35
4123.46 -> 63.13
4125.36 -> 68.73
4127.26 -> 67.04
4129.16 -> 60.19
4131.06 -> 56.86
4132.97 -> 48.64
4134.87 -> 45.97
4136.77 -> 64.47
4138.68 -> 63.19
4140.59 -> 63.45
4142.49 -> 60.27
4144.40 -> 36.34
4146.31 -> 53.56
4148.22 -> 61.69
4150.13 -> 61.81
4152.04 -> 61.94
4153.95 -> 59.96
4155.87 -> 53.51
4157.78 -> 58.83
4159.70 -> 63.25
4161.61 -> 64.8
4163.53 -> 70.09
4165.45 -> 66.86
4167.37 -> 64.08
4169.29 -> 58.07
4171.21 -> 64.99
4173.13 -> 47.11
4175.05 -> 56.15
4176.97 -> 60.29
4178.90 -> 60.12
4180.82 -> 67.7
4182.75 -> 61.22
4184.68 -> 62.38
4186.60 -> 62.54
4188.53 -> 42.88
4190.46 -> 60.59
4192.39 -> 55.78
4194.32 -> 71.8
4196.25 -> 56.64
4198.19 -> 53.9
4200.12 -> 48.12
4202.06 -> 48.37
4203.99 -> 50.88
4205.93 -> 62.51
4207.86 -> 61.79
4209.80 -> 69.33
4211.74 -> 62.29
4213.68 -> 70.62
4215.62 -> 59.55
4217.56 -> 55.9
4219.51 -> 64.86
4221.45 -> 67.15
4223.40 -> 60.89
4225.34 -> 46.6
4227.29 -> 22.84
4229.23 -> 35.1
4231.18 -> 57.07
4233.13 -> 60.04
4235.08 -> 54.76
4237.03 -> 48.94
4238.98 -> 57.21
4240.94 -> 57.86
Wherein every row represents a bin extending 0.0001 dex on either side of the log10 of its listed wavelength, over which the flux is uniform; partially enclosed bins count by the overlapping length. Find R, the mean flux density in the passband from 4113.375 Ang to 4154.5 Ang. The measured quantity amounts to 59.8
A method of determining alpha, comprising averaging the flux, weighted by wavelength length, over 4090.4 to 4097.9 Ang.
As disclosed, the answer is 67.2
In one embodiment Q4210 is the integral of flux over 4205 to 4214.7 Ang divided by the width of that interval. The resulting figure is 65.3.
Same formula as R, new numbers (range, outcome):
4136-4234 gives 58.3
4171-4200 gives 58.5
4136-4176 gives 59.7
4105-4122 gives 61.6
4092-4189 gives 60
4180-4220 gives 59.4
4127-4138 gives 56.7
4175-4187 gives 61.9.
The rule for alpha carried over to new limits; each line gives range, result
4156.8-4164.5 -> 64.2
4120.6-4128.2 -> 65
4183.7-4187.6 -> 62.3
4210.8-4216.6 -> 64.2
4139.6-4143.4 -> 61.9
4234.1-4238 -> 51.9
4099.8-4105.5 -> 51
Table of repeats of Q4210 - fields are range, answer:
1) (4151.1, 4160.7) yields 59.5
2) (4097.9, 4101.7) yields 59.6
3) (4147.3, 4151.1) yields 61.8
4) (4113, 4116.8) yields 64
